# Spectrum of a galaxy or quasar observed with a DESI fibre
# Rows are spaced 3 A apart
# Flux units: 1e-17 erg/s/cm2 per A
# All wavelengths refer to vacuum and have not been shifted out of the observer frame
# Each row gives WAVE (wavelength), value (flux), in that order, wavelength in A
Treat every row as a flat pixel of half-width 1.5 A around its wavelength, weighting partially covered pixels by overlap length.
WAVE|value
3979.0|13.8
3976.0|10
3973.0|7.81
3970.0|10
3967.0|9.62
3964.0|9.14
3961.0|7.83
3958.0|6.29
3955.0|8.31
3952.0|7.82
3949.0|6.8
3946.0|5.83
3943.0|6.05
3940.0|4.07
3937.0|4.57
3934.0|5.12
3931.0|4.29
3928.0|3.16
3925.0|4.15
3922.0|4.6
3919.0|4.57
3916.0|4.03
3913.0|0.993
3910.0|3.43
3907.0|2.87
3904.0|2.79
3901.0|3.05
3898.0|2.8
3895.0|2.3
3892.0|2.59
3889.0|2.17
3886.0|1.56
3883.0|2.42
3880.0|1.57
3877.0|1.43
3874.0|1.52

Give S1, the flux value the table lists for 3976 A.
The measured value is 10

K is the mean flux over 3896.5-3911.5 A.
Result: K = 2.99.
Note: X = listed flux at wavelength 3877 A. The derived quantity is 1.43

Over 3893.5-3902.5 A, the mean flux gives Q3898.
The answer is 2.72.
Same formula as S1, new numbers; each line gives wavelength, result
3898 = 2.8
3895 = 2.3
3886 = 1.56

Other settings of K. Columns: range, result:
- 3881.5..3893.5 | 2.19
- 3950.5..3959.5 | 7.47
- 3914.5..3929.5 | 4.1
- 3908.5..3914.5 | 2.21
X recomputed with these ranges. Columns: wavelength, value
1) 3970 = 10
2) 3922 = 4.6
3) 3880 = 1.57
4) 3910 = 3.43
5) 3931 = 4.29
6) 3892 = 2.59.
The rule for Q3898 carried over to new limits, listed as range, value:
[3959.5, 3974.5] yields 8.88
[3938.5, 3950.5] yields 5.69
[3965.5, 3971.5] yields 9.81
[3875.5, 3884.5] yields 1.81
